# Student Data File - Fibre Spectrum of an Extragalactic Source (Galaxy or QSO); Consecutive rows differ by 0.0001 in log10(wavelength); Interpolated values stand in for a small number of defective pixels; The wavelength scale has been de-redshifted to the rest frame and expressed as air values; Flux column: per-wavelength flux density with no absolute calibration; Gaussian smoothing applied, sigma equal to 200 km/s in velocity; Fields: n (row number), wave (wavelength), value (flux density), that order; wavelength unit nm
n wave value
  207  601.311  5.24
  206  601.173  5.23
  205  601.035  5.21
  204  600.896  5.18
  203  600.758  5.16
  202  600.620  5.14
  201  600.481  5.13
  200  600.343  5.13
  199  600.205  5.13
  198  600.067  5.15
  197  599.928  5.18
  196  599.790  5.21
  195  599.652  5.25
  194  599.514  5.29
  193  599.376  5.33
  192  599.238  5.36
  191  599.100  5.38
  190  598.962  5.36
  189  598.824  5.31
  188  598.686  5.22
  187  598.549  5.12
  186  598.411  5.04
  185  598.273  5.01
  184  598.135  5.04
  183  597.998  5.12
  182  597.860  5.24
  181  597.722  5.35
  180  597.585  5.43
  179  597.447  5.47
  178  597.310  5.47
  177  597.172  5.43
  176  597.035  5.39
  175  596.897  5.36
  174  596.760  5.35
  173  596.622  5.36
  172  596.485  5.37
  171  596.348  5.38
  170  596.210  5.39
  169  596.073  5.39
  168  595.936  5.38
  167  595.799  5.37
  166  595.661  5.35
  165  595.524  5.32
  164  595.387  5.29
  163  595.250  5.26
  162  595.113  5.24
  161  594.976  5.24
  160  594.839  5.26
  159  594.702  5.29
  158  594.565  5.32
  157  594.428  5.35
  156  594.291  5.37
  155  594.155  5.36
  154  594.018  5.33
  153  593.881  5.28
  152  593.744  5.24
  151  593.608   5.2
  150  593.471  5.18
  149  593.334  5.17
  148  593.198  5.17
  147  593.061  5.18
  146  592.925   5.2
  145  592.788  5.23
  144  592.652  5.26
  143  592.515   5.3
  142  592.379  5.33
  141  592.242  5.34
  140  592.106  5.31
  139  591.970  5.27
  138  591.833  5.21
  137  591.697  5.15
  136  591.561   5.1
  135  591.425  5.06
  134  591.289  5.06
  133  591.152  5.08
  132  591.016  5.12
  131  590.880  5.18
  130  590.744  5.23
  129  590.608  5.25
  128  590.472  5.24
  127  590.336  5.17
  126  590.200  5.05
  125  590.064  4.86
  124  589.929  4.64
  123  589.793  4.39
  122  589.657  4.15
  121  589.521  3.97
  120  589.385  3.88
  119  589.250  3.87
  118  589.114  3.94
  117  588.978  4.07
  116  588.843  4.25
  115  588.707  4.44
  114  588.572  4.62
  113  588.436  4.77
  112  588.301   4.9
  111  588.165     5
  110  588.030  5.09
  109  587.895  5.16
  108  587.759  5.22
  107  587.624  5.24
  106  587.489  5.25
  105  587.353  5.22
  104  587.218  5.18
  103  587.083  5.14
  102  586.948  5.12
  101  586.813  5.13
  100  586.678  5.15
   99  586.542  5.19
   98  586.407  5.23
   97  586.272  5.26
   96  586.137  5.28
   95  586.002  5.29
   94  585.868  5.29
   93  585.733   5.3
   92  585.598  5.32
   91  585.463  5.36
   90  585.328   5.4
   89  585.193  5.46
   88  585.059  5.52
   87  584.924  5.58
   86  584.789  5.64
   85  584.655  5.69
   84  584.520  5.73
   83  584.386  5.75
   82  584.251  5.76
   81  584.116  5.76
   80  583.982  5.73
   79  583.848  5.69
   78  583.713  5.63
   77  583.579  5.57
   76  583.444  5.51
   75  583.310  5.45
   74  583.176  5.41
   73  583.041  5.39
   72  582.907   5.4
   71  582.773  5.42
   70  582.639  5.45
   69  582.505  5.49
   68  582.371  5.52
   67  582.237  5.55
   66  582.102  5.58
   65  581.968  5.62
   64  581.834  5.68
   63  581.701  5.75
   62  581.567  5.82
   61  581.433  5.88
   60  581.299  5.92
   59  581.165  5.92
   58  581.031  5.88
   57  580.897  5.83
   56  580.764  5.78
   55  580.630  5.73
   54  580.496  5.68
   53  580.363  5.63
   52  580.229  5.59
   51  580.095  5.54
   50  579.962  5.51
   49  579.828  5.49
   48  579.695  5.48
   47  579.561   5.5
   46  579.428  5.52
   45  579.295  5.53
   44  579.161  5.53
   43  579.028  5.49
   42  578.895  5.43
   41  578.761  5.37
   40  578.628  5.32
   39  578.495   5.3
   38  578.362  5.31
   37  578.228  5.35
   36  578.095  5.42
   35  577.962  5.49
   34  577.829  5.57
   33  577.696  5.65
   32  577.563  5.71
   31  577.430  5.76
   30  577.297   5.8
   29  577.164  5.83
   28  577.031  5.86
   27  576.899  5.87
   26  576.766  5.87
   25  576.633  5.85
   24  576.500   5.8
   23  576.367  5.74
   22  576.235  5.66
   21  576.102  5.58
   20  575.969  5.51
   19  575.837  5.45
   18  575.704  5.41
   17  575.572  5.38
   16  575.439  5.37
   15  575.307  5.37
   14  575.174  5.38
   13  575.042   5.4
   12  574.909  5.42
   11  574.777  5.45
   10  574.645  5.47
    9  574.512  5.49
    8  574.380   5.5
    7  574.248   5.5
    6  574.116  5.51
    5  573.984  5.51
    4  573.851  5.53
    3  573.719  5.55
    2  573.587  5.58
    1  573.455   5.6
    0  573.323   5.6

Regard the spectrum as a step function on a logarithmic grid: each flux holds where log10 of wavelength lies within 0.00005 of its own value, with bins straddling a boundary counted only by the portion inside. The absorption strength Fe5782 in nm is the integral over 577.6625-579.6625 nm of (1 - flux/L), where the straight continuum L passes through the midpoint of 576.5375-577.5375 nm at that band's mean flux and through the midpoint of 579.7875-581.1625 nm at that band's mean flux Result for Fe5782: 0.11 nm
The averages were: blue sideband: 5.83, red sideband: 5.68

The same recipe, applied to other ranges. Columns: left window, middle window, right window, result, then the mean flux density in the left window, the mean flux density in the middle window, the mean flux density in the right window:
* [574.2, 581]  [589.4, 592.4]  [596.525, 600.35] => 0.219 nm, 5.56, 4.98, 5.27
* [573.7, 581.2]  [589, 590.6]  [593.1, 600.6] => 0.266 nm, 5.57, 4.49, 5.28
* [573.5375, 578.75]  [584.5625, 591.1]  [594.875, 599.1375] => 0.504 nm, 5.55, 5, 5.3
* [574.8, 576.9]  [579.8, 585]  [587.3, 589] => -0.446 nm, 5.55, 5.64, 4.88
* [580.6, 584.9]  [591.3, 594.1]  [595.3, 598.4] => 0.102 nm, 5.65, 5.22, 5.32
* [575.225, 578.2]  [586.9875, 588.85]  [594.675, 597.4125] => 0.163 nm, 5.63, 4.99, 5.35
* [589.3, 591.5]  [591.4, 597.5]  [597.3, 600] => -0.315 nm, 4.83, 5.3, 5.25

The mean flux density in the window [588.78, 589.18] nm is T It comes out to 4.09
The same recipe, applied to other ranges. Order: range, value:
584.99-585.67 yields 5.41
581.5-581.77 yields 5.8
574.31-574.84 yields 5.48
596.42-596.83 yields 5.36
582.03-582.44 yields 5.54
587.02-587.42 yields 5.19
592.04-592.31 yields 5.33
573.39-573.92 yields 5.56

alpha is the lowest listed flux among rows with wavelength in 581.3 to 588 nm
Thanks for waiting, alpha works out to 5.12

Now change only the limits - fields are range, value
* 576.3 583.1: 5.3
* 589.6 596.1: 4.15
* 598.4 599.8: 5.04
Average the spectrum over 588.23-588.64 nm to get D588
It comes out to 4.76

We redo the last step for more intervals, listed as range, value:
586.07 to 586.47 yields 5.26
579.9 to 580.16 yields 5.54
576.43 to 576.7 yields 5.81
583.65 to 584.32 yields 5.71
